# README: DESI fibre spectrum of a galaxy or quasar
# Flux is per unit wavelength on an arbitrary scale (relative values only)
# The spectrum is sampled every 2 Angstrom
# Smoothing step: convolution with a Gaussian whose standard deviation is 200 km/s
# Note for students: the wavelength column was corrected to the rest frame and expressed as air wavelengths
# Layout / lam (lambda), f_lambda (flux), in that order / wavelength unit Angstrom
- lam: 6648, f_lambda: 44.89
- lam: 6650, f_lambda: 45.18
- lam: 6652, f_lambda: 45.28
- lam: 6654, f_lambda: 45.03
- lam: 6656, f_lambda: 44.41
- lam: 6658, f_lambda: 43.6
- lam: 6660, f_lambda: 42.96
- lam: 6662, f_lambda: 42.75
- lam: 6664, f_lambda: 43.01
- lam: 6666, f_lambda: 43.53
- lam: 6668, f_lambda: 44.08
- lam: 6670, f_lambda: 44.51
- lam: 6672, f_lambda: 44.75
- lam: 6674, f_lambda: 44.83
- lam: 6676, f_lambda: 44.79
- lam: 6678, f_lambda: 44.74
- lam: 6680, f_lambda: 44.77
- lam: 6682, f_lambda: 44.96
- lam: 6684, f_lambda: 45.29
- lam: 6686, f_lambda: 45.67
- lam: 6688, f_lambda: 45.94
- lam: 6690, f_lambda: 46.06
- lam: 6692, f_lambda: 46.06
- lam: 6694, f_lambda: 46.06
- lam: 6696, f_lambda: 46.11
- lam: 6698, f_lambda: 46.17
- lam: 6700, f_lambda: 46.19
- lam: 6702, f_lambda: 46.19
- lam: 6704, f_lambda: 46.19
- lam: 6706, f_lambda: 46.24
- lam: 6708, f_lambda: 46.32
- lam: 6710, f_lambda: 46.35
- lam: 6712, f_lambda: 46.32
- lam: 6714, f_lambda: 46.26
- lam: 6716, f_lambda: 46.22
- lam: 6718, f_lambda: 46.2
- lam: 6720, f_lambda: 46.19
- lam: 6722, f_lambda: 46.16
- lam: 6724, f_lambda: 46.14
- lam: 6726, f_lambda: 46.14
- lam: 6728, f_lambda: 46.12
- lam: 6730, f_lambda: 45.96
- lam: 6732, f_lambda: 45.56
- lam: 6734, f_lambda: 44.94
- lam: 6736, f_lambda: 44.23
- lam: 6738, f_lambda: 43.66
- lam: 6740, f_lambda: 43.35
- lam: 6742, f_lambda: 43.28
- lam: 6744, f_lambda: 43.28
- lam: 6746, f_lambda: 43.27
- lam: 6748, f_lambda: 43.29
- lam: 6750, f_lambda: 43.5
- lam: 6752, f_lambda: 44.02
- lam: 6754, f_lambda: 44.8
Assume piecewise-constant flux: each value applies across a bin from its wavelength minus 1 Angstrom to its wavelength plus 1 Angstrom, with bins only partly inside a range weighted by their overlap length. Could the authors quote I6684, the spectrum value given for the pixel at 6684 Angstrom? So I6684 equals 45.29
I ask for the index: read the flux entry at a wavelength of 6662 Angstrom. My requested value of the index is 42.75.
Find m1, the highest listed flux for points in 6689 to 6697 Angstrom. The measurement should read 46.11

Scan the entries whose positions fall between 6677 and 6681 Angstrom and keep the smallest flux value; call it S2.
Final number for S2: 44.74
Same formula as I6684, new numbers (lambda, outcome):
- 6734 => 44.94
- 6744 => 43.28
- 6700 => 46.19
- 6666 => 43.53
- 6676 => 44.79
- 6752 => 44.02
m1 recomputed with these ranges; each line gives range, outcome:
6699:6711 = 46.35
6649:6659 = 45.28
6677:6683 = 44.96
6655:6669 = 44.41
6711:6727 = 46.32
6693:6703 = 46.19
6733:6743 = 44.94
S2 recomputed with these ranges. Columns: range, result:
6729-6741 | 43.35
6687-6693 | 45.94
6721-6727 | 46.14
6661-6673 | 42.75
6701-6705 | 46.19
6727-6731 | 45.96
